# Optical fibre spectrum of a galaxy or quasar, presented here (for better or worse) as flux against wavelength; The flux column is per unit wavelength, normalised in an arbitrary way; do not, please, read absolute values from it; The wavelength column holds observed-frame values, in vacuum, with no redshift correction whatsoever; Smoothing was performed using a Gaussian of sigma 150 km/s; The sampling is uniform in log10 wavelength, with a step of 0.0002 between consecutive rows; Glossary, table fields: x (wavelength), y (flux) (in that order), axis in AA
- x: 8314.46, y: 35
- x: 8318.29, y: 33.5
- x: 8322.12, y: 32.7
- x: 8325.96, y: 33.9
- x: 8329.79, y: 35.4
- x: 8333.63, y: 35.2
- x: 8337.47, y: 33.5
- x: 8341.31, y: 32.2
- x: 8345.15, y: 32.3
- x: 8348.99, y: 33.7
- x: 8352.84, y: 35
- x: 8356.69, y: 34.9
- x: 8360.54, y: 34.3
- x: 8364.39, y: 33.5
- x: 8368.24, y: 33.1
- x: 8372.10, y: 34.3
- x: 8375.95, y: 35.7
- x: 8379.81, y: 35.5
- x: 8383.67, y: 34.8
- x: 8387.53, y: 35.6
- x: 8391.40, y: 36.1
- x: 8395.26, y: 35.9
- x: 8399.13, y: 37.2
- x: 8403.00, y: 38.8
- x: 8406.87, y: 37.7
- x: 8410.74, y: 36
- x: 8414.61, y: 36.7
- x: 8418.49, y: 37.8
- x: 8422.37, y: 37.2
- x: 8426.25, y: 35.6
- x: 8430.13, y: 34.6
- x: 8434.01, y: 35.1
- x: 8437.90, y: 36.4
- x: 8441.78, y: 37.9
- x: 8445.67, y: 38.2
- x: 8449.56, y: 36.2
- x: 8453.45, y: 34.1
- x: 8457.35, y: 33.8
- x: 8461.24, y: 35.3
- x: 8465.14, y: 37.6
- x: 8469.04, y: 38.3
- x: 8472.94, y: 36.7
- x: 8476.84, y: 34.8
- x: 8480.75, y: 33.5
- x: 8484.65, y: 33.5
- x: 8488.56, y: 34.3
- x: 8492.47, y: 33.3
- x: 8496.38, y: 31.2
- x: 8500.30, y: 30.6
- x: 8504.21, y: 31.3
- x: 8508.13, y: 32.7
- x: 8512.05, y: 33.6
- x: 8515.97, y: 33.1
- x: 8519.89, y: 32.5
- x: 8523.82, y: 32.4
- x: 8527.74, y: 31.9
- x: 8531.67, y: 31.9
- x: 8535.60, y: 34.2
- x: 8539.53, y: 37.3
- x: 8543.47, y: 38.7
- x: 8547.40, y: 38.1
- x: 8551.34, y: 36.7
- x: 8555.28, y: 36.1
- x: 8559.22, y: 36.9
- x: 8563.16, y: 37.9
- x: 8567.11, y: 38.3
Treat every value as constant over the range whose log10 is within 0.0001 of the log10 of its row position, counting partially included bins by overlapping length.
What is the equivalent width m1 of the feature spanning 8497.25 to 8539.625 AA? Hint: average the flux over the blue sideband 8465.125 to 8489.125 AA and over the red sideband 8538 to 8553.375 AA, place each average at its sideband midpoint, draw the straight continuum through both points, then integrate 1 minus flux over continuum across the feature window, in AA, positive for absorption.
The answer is 4.81 AA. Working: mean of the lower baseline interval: 35.4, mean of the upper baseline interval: 37.7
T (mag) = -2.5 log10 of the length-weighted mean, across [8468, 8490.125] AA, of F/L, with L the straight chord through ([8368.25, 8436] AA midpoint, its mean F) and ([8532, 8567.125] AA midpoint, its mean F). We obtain 0.04 mag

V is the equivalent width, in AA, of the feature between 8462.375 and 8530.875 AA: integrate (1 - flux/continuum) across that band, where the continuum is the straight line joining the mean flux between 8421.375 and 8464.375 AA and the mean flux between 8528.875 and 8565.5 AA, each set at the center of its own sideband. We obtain 4.77 AA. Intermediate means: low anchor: 35.9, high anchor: 36.3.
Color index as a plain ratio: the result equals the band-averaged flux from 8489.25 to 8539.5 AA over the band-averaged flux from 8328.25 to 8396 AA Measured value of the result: 0.9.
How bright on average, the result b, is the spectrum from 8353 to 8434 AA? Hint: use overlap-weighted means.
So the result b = 35.7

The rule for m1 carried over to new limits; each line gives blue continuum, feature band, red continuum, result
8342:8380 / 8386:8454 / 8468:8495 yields -4.25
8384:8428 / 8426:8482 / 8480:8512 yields -2.30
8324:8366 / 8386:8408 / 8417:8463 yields -1.12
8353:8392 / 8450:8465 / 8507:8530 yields -0.64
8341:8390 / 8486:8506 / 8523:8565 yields 1.79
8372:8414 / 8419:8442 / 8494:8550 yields -0.41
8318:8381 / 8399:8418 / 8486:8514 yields -2.22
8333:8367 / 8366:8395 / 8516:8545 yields -1.06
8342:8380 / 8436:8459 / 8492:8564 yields -1.33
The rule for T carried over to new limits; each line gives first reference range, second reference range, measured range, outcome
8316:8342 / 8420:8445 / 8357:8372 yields 0.03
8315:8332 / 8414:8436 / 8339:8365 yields 0.03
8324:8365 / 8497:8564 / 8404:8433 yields -0.07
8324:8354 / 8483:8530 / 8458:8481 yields -0.10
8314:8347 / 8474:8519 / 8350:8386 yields -0.03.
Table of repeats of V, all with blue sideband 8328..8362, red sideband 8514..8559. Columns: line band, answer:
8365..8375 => 0.1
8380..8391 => -0.4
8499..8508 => 0.9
